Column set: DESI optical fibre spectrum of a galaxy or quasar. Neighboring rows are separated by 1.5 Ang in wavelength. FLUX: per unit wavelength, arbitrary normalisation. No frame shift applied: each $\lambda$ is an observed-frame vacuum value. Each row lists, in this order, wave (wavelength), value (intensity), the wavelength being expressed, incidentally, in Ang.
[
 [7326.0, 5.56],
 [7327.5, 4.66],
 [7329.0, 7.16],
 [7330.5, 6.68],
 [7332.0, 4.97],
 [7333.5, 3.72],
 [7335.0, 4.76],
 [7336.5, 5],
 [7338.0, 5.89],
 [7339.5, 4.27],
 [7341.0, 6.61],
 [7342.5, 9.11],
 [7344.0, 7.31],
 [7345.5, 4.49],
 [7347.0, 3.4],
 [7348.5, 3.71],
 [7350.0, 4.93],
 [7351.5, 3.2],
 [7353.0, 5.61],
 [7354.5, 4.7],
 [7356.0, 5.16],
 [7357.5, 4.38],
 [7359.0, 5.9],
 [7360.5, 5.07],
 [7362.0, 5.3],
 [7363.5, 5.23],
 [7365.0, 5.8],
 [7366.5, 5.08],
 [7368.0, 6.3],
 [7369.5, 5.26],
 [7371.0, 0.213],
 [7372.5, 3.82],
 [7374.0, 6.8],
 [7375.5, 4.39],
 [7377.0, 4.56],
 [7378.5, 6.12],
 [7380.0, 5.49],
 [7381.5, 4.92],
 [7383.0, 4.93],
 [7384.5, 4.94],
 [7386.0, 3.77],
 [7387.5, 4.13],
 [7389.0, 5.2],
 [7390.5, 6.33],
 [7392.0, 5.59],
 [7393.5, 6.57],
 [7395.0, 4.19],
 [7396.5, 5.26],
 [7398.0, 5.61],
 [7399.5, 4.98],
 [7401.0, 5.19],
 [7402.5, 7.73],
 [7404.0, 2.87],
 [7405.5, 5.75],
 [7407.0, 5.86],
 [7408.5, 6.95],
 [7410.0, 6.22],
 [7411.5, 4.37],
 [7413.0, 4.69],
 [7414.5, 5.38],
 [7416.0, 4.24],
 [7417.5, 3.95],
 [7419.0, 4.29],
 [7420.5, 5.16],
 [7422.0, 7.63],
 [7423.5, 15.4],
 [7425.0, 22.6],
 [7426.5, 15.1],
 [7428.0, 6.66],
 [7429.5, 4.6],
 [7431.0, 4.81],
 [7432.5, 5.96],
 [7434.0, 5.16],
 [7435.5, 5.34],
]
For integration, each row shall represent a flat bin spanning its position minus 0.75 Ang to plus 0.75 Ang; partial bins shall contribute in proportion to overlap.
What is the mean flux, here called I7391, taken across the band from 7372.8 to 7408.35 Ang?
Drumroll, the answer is 5.28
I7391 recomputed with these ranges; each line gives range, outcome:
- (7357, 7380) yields 4.97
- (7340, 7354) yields 5.34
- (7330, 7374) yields 5.05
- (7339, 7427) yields 5.77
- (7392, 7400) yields 5.36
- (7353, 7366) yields 5.21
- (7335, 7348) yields 5.66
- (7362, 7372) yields 4.68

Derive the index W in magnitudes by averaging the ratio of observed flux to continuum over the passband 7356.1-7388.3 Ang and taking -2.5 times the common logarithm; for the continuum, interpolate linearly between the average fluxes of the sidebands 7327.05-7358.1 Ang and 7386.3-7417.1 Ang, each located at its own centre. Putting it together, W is 0.08 mag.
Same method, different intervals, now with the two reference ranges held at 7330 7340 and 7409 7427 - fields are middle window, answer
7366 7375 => 0.36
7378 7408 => 0.34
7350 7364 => 0.18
